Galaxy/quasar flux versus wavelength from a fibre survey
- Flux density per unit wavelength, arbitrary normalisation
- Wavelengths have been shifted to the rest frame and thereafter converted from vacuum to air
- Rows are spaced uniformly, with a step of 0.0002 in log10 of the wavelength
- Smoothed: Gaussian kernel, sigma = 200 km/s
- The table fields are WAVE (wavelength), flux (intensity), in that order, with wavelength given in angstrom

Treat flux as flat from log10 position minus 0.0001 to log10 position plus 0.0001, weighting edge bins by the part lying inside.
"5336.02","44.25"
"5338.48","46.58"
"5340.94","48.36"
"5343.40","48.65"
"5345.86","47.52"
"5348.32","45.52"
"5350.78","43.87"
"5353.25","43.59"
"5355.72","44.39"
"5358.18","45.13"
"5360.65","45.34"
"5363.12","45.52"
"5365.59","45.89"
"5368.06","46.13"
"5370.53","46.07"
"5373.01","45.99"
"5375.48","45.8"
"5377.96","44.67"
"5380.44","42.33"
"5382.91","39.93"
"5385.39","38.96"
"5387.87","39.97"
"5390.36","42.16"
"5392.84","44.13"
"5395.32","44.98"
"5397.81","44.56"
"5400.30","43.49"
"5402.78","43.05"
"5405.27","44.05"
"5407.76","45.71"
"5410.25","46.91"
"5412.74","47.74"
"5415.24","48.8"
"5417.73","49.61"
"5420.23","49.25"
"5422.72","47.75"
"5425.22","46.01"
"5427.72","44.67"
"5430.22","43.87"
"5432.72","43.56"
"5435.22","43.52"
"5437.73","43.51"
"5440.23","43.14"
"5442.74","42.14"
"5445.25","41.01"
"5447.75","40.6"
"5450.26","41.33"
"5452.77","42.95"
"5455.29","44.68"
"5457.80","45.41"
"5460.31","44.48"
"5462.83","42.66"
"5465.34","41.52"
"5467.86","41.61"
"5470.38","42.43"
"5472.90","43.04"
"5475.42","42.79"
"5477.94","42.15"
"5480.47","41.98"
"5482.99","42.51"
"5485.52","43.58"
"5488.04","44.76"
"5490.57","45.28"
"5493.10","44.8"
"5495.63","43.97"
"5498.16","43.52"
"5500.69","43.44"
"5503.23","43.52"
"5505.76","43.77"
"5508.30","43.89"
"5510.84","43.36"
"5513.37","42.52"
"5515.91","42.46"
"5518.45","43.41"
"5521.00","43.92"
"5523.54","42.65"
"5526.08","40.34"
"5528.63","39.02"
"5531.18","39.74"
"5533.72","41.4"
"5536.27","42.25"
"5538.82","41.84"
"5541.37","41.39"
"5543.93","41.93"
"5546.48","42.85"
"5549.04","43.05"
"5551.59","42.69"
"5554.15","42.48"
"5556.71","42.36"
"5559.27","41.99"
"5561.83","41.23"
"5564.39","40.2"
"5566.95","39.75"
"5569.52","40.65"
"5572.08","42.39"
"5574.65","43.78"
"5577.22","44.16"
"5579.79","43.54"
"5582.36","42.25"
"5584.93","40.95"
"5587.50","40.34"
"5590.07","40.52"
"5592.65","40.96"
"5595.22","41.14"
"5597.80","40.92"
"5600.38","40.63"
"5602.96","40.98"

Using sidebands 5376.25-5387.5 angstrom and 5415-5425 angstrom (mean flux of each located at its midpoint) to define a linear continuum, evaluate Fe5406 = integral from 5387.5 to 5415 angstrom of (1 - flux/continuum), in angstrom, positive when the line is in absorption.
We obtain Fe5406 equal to 0.4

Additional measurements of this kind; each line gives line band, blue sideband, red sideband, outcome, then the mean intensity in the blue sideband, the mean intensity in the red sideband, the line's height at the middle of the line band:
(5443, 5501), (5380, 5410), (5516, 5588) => -0.8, 42.9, 41.9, 42.4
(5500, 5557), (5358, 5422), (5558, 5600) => 0.1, 44.9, 41.5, 42.4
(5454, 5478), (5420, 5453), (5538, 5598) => 0.1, 43.7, 41.8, 43.3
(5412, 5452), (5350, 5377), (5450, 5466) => -0.7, 45.3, 43.5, 44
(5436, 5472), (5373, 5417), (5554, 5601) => 0.5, 44.1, 41.6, 43.3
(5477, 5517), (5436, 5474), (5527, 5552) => -1.3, 42.7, 41.6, 42.1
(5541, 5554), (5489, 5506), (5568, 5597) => 0.1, 44.1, 41.8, 42.8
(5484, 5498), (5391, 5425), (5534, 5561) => -0.2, 46.1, 42.2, 43.8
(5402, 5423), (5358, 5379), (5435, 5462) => -1.4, 45.6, 42.9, 44.2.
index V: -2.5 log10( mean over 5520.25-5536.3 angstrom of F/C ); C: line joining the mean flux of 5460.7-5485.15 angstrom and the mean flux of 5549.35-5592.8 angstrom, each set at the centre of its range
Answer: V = 0.02 mag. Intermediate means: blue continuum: 42.4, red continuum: 41.8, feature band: 41.2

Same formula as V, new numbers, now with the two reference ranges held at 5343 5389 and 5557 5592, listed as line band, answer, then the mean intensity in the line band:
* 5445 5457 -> 0.02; 42.3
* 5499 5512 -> -0.02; 43.6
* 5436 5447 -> 0.03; 42.4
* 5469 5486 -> 0.01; 42.6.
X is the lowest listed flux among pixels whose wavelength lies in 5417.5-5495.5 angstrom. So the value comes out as 40.6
